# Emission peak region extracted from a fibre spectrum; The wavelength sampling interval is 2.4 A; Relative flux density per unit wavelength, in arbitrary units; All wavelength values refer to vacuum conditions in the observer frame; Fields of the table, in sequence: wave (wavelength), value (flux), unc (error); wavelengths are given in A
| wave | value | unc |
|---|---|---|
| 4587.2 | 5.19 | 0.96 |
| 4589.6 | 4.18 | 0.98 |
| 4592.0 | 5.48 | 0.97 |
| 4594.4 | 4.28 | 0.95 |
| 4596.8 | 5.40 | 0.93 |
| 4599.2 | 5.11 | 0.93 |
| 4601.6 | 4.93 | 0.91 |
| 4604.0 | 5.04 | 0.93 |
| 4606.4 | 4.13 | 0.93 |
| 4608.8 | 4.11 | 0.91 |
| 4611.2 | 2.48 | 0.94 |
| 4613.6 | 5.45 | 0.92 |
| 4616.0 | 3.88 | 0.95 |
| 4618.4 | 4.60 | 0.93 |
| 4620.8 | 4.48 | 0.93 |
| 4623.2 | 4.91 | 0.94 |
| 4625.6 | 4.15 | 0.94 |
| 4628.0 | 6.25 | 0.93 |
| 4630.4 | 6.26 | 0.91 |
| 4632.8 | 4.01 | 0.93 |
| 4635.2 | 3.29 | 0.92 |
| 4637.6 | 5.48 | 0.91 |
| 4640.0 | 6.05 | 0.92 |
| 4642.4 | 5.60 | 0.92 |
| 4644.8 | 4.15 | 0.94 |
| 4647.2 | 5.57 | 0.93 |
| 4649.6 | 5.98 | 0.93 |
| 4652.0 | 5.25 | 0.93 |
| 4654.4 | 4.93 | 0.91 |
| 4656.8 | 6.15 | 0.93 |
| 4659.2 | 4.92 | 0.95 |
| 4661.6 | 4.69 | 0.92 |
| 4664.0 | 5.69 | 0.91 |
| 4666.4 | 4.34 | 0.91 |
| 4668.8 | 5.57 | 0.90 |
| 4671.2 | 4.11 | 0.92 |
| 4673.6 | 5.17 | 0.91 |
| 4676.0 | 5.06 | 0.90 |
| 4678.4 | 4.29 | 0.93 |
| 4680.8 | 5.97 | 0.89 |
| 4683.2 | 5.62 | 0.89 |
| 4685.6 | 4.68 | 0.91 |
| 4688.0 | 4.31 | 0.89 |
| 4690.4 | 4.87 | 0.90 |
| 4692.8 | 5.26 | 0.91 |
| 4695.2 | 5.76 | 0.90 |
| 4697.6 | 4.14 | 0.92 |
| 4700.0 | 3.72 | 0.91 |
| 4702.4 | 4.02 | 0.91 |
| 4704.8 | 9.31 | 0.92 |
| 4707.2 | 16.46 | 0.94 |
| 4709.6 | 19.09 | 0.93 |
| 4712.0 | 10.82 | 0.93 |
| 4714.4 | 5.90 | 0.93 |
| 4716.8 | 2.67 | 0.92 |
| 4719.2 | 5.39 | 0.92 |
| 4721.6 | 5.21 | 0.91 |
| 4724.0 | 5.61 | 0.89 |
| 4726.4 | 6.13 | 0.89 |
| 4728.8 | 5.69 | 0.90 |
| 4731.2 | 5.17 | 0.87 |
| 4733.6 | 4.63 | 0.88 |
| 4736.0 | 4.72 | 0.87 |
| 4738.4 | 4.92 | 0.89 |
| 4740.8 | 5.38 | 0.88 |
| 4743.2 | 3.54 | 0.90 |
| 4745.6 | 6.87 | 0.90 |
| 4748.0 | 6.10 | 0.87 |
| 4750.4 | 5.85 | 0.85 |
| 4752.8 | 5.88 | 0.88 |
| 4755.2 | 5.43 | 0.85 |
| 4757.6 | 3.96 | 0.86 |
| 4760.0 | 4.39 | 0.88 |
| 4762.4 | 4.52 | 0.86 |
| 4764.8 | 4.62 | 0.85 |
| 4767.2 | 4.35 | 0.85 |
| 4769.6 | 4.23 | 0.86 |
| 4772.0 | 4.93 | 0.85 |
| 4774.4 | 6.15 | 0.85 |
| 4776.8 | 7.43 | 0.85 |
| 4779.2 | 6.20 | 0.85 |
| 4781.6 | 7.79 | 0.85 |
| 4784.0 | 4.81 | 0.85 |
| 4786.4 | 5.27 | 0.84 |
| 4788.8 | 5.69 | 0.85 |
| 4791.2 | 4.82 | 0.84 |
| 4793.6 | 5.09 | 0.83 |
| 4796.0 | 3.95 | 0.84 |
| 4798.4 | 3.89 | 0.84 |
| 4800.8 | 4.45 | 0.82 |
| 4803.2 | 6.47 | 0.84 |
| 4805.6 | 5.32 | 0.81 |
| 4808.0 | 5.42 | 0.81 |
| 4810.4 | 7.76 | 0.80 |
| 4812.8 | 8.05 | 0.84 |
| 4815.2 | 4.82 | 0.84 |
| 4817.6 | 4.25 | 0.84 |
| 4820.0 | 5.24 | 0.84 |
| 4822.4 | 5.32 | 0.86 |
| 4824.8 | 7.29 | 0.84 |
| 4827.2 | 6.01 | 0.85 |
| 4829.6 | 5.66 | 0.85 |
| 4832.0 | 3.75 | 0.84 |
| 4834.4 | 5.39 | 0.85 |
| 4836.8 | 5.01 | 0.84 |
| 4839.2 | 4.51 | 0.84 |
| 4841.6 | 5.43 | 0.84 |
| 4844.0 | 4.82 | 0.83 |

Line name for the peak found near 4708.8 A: [O II]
